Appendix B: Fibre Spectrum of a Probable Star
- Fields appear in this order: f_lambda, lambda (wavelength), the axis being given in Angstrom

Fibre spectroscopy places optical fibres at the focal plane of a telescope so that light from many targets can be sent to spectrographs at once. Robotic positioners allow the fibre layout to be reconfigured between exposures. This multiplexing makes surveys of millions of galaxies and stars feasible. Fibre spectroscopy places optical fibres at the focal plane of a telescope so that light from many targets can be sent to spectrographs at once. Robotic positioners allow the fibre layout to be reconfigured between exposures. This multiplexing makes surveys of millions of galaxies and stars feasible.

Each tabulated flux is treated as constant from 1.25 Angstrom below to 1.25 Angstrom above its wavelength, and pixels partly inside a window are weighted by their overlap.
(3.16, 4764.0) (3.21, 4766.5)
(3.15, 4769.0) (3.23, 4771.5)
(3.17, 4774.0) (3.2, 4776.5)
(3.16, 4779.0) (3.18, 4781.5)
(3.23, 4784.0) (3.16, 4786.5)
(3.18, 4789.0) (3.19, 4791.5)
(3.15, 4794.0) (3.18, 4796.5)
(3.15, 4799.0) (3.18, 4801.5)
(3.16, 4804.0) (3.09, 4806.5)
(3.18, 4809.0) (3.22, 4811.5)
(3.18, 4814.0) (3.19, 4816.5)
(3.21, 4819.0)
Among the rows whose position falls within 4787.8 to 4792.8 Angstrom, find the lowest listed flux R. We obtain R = 3.18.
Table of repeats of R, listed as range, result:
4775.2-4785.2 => 3.16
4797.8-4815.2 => 3.09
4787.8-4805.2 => 3.15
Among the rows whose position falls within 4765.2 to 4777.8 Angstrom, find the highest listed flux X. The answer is 3.23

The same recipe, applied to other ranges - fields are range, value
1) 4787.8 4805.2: 3.19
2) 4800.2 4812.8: 3.22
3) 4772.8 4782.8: 3.2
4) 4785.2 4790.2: 3.18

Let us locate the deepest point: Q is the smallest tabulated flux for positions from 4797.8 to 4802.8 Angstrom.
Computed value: 3.15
